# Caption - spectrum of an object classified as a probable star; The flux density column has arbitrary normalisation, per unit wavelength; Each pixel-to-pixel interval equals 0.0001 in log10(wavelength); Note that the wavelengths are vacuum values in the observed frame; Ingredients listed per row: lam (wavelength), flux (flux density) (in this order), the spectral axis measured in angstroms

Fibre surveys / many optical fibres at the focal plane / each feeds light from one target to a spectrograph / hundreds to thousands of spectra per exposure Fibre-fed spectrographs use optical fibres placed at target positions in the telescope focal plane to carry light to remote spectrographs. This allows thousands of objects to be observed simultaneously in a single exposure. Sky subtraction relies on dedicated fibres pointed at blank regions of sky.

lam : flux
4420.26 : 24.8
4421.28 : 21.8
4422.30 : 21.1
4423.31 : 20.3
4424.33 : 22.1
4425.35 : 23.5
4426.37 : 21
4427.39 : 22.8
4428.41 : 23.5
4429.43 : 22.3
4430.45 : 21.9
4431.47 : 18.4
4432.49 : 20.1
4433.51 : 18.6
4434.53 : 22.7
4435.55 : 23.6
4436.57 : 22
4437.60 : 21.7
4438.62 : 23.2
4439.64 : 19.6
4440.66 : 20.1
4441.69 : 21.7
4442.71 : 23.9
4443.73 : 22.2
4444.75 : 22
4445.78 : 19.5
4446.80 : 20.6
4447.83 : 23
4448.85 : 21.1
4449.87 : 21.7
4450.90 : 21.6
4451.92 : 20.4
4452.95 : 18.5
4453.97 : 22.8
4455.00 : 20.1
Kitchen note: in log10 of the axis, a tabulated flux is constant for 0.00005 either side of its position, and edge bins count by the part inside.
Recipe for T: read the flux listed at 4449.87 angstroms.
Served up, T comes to 21.7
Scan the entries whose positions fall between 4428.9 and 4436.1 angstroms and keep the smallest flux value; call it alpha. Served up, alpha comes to 18.4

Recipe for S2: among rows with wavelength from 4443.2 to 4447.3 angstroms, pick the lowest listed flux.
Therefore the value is 19.5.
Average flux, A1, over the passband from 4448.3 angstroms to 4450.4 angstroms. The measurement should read 21.5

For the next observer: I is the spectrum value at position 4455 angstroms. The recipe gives 20.1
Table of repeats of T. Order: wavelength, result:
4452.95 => 18.5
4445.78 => 19.5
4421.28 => 21.8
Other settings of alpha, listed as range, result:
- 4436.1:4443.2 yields 19.6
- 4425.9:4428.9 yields 21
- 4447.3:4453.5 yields 18.5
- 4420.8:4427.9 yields 20.3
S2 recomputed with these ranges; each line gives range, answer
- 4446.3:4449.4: 20.6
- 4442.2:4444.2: 22.2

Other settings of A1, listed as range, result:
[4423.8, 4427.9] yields 22.3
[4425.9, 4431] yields 22.3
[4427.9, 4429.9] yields 22.9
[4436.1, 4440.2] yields 21.6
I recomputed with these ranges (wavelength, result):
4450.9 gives 21.6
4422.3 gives 21.1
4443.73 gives 22.2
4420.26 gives 24.8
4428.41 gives 23.5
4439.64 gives 19.6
